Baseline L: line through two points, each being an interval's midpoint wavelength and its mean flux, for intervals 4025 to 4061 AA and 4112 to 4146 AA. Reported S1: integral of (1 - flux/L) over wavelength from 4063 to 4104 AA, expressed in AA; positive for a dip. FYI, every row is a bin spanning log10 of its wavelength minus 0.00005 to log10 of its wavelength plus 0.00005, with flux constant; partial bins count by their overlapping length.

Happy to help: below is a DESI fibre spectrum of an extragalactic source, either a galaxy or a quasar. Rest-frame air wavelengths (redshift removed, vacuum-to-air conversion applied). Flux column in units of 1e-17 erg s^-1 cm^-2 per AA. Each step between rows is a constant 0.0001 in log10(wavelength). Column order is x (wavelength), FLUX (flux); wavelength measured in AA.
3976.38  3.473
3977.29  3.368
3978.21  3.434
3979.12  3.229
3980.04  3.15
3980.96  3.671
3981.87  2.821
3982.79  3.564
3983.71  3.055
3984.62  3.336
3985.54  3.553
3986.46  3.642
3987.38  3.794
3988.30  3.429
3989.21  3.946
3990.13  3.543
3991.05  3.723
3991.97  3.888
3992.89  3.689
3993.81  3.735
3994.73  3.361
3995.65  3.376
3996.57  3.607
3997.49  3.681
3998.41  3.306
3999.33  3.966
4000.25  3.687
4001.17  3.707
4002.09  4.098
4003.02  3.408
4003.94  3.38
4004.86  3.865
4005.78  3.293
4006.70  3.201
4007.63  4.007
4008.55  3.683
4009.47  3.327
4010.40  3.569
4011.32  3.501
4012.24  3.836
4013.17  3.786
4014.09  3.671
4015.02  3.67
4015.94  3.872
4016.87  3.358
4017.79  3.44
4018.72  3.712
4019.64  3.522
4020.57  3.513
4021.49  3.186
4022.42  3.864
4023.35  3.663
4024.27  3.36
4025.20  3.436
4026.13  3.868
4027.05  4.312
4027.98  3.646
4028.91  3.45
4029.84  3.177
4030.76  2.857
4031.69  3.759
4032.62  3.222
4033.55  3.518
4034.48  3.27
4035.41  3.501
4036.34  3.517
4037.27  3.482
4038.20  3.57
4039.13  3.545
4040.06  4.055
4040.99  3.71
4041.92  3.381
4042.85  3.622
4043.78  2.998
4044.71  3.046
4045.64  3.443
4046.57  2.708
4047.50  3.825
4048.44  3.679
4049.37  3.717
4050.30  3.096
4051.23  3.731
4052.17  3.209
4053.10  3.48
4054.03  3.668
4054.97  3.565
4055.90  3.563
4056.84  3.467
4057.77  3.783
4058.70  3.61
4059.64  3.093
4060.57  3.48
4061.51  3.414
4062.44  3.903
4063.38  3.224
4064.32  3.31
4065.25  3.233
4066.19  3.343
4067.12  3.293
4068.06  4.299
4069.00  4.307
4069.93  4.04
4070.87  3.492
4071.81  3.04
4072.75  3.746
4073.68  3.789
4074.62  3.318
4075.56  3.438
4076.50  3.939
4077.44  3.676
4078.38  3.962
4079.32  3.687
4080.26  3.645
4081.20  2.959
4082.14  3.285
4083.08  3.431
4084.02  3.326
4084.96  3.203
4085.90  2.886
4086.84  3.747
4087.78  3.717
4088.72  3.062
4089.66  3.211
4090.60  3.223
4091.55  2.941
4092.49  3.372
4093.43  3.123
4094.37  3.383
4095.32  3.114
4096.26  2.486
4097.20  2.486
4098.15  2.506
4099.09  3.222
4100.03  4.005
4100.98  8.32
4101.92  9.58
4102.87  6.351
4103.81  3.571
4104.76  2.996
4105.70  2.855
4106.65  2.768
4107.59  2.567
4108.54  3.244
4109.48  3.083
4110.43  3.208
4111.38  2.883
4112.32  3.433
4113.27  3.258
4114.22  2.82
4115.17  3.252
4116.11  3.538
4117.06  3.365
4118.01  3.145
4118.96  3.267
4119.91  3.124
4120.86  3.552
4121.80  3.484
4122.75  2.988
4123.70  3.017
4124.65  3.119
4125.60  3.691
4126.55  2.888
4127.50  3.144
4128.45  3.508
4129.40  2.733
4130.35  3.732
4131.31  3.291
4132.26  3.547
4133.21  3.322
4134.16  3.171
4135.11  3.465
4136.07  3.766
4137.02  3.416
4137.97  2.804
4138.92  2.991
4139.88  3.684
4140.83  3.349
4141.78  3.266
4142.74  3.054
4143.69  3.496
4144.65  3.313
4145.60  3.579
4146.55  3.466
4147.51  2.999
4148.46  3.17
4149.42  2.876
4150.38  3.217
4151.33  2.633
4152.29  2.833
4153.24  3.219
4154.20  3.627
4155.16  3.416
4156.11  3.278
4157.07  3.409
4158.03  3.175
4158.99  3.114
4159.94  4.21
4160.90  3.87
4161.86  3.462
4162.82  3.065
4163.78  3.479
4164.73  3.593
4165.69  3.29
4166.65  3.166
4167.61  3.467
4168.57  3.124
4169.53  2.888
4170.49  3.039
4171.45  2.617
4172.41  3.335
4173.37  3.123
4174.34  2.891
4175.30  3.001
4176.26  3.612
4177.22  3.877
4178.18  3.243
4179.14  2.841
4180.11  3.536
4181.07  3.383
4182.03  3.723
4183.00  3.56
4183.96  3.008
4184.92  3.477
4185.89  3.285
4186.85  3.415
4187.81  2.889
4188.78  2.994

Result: -3.9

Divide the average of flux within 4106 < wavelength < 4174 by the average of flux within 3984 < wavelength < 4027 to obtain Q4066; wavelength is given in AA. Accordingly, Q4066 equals 0.9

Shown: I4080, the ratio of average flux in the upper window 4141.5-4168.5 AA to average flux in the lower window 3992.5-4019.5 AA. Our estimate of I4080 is 0.92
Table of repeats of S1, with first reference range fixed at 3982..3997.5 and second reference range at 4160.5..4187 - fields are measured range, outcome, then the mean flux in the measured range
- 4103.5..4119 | 1.2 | 3.12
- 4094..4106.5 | -2.9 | 4.19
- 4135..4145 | 0.1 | 3.32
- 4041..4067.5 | 0.3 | 3.43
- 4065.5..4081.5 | -1.0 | 3.65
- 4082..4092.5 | 0.4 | 3.28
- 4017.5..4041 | -0.2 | 3.54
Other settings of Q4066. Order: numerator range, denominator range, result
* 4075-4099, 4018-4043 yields 0.92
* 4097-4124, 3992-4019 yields 1.01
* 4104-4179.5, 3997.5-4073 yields 0.91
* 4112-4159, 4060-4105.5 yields 0.88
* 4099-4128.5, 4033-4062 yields 1.06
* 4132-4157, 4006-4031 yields 0.91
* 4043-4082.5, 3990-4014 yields 0.97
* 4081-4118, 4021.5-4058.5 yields 1.01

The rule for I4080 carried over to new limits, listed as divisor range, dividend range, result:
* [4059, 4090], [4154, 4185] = 0.95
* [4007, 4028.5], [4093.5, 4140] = 0.96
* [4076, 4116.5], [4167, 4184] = 0.91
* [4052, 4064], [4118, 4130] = 0.92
